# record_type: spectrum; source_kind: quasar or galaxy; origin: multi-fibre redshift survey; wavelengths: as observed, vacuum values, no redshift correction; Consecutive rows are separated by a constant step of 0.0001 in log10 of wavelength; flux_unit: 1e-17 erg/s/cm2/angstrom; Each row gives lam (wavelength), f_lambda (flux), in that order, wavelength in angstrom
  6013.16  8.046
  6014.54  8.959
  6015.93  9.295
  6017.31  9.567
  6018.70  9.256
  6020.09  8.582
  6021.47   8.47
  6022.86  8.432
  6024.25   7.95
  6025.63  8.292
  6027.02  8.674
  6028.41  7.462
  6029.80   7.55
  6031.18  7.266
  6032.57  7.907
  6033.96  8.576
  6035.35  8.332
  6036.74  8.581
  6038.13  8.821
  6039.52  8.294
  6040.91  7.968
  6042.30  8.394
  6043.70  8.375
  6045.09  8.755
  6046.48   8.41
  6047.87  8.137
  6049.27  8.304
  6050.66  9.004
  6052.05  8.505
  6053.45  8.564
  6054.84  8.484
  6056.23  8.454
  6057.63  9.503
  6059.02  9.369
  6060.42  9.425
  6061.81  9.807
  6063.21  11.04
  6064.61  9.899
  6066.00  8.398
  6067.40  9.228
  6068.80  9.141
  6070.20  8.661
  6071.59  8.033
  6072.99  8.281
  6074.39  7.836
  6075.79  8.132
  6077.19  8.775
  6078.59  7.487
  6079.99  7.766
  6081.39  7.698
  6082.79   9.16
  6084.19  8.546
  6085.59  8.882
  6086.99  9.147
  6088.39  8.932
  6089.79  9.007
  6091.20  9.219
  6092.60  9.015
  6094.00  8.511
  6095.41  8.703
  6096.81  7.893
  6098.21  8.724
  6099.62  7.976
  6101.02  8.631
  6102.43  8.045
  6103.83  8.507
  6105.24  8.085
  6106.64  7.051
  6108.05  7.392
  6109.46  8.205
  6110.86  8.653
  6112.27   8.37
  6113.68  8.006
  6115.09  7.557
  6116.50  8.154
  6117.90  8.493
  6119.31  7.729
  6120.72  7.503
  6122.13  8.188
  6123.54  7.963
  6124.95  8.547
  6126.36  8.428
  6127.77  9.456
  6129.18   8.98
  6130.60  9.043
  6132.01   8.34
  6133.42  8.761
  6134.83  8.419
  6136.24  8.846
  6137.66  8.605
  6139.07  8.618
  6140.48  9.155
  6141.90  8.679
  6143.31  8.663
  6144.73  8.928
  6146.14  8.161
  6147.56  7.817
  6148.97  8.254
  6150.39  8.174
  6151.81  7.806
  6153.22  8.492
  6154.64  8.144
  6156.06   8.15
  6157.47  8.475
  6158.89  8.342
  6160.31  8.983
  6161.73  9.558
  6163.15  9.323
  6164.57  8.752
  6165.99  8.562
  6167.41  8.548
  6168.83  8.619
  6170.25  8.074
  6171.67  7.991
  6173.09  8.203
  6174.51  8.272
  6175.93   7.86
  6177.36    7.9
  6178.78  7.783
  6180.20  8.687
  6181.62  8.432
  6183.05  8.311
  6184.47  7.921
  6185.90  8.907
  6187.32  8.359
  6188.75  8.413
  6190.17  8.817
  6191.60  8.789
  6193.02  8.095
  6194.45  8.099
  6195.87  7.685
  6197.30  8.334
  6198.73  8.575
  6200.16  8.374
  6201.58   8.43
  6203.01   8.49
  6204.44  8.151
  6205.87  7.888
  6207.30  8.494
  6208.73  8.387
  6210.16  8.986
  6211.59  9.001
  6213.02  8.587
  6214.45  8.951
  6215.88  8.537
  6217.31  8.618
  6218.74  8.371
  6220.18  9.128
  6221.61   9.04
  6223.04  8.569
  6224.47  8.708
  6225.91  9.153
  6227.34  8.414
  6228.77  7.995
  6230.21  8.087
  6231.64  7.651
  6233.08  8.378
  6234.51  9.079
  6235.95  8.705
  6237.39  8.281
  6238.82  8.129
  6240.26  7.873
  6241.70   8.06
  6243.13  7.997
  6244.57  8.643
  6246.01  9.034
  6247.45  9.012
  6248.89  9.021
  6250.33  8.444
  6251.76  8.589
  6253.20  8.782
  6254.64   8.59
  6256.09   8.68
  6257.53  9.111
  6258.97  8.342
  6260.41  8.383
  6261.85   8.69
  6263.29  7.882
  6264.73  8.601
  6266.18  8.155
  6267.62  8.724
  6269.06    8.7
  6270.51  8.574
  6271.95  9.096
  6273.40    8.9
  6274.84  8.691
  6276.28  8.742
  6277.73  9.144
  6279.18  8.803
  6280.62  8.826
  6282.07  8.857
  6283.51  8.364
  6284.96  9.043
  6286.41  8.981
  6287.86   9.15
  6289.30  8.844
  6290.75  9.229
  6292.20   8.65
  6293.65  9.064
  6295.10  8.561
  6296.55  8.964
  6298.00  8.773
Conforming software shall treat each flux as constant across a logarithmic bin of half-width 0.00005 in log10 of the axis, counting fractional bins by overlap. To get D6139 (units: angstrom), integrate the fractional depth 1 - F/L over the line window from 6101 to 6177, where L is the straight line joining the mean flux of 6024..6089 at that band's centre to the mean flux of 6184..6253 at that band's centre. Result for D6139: 1.3 angstrom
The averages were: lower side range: 8.56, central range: 8.38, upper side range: 8.49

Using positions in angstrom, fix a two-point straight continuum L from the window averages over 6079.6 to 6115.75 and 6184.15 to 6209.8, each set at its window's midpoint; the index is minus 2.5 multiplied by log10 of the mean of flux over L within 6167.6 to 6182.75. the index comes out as 0.02 mag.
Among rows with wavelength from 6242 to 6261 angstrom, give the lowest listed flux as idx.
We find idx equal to 7.997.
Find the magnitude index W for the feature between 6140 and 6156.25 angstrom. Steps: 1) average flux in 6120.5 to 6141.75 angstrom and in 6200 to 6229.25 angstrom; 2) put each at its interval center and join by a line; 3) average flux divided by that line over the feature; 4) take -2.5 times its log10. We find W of 0.03 mag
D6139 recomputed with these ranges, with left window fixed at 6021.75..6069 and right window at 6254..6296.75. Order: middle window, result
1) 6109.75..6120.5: 0.7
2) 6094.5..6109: 0.9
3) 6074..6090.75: 0.3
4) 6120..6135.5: 0.3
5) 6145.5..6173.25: 0.8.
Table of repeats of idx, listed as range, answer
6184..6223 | 7.685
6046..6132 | 7.051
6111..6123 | 7.503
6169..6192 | 7.783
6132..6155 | 7.806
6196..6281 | 7.651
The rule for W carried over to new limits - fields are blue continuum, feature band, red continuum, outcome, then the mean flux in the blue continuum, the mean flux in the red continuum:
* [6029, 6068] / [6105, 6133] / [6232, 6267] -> 0.05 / 8.69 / 8.51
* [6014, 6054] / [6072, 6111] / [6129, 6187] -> 0.01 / 8.43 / 8.47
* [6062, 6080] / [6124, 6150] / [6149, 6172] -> -0.01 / 8.73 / 8.5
